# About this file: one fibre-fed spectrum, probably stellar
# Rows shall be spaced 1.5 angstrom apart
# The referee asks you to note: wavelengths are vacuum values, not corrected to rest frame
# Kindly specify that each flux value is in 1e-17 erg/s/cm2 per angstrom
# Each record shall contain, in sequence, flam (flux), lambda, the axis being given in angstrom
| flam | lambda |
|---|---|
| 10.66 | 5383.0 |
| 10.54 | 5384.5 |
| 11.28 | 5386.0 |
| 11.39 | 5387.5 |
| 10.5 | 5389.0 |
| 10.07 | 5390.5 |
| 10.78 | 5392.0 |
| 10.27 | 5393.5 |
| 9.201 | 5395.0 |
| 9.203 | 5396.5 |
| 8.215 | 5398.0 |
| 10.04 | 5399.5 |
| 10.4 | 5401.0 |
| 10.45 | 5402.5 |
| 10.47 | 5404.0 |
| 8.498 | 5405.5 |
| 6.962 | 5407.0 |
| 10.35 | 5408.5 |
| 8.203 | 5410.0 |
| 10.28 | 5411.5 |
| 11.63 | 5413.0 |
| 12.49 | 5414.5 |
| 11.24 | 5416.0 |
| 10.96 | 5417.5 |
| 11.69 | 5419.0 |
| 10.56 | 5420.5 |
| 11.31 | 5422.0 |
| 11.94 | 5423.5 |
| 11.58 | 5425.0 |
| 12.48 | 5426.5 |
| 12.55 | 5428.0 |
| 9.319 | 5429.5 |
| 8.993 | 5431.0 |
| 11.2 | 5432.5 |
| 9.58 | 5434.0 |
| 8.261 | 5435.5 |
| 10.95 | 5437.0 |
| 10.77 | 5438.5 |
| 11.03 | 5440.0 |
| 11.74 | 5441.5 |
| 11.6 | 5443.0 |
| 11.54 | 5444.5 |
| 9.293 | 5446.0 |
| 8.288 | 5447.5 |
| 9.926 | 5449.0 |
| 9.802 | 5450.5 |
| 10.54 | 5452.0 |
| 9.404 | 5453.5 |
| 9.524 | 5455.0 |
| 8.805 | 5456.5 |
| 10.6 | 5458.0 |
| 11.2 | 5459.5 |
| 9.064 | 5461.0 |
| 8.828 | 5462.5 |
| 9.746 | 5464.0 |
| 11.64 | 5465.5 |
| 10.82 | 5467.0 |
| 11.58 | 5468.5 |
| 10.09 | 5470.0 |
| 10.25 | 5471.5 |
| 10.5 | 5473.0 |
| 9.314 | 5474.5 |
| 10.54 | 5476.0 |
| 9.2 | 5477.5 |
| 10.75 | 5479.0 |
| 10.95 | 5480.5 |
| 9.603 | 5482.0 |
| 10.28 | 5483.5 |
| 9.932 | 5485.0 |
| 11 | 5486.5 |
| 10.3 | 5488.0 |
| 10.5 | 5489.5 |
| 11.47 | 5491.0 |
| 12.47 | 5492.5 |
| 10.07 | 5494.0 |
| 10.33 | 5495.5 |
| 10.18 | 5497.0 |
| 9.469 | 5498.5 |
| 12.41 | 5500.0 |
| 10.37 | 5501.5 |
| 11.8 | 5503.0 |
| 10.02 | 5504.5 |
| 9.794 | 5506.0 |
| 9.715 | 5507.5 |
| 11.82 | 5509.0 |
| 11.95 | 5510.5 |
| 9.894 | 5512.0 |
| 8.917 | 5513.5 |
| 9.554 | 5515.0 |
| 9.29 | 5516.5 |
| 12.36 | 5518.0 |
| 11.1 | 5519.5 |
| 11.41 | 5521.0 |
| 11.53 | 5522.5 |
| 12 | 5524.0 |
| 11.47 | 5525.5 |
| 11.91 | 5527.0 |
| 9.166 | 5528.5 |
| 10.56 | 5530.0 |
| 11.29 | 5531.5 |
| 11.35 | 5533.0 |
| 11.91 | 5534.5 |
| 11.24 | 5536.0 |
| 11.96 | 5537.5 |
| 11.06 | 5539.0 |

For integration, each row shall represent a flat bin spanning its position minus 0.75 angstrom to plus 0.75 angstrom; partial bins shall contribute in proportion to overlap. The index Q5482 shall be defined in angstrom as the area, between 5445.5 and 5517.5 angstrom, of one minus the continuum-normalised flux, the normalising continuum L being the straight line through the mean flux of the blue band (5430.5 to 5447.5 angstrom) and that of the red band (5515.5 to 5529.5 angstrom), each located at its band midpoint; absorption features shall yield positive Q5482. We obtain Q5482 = 3.3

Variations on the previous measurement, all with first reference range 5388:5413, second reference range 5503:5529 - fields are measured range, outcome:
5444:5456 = 0.49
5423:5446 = -1.92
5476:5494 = -0.17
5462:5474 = -0.15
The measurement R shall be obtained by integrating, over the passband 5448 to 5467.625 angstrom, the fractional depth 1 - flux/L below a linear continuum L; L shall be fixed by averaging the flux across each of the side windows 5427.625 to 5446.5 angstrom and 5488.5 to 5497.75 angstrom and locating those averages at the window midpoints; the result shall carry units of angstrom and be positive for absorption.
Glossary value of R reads 1.2 angstrom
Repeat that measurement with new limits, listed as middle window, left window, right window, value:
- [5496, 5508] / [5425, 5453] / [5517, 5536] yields 0.6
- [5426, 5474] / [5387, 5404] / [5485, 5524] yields 0.4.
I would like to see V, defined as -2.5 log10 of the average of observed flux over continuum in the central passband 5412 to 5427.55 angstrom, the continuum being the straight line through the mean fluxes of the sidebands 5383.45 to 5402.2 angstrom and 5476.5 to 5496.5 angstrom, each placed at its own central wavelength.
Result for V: -0.13 mag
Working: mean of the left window 10.2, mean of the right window 10.5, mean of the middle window 11.6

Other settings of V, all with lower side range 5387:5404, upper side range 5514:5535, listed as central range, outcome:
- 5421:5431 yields -0.10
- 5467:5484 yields 0.04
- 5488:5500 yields 0.01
